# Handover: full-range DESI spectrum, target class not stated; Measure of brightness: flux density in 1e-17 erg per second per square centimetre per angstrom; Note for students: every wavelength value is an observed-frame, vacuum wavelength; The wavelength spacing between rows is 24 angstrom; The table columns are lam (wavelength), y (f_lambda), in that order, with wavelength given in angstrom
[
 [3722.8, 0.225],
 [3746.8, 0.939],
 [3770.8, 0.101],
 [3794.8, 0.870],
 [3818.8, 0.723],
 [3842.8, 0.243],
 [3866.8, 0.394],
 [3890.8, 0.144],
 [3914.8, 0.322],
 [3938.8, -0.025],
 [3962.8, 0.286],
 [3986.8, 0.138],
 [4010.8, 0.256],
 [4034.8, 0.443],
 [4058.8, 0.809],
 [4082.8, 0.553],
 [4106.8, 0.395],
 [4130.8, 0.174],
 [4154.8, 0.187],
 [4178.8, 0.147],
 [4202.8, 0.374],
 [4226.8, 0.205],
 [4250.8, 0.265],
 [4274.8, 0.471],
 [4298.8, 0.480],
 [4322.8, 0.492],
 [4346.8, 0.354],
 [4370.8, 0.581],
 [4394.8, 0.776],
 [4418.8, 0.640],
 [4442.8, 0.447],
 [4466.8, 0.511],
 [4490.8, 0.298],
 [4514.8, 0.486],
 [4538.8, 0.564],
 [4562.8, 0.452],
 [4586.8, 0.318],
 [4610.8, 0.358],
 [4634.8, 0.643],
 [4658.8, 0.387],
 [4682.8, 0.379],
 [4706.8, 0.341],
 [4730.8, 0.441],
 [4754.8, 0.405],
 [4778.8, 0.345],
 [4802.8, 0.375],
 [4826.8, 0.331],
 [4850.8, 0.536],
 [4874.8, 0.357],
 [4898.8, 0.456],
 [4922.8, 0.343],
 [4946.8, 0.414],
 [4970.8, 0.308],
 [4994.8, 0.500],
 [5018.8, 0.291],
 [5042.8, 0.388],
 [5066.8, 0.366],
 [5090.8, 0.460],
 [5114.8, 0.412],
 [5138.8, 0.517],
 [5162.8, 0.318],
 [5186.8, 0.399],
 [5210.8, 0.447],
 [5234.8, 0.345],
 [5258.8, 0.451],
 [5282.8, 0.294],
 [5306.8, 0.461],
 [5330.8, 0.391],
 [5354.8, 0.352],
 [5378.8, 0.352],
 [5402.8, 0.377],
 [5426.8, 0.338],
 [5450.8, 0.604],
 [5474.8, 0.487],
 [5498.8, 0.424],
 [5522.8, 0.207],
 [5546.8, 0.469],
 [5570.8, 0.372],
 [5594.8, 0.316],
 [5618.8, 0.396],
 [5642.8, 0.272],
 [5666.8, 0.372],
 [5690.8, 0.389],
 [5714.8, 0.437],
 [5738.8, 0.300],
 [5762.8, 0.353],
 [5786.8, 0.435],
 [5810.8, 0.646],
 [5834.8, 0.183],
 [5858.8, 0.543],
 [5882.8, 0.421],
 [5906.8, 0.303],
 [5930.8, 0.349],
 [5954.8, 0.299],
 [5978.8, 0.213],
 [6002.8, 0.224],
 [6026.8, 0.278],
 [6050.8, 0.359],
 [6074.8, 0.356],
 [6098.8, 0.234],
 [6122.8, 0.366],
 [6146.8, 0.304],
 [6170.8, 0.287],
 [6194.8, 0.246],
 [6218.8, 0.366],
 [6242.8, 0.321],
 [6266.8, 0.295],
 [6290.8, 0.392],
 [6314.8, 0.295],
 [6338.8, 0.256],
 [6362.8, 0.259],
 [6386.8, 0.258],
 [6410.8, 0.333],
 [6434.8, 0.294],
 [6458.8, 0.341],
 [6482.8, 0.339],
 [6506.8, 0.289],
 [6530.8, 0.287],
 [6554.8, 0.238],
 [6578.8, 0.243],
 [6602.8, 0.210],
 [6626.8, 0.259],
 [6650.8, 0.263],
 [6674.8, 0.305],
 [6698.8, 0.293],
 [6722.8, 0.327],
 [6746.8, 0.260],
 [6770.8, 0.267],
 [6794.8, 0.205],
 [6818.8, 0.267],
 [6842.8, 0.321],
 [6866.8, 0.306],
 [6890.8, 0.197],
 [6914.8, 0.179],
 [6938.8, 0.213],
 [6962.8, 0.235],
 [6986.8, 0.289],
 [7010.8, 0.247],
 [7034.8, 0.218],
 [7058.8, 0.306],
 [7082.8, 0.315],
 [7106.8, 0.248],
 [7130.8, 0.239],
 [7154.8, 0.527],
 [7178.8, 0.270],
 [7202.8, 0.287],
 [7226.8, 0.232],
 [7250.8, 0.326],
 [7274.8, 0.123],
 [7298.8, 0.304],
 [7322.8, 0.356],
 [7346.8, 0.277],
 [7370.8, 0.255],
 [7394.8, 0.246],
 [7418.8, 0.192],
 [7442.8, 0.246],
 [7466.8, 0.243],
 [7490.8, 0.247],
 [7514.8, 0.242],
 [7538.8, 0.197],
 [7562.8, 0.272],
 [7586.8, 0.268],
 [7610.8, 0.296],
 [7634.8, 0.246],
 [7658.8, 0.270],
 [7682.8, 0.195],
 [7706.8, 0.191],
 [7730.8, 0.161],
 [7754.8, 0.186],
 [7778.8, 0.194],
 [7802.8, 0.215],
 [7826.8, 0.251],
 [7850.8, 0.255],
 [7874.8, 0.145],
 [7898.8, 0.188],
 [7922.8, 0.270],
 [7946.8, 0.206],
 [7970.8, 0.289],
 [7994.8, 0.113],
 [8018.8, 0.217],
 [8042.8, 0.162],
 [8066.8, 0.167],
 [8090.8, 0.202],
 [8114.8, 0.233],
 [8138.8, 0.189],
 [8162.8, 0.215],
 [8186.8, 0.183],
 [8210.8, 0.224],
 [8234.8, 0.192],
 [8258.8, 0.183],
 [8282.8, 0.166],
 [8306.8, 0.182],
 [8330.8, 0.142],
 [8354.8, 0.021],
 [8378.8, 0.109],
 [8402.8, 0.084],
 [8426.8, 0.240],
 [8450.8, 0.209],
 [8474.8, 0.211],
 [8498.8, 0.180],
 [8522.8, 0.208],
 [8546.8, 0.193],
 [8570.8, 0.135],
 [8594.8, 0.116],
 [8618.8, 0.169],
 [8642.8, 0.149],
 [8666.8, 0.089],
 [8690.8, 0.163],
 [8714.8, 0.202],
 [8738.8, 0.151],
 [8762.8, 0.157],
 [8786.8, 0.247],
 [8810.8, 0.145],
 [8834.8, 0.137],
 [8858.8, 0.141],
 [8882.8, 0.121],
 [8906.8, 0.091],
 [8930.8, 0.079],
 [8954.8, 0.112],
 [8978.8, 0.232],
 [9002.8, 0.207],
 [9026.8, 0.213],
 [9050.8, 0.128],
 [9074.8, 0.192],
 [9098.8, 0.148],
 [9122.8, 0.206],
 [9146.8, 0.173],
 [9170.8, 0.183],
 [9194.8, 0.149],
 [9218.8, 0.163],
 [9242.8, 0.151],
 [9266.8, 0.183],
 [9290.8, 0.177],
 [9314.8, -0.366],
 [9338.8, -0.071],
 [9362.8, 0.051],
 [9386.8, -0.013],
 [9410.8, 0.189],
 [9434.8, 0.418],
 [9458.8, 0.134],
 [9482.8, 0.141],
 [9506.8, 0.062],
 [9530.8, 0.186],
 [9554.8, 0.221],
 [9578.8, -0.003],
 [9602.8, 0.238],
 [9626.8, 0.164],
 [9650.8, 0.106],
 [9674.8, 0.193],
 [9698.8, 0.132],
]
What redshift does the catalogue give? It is 0.09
